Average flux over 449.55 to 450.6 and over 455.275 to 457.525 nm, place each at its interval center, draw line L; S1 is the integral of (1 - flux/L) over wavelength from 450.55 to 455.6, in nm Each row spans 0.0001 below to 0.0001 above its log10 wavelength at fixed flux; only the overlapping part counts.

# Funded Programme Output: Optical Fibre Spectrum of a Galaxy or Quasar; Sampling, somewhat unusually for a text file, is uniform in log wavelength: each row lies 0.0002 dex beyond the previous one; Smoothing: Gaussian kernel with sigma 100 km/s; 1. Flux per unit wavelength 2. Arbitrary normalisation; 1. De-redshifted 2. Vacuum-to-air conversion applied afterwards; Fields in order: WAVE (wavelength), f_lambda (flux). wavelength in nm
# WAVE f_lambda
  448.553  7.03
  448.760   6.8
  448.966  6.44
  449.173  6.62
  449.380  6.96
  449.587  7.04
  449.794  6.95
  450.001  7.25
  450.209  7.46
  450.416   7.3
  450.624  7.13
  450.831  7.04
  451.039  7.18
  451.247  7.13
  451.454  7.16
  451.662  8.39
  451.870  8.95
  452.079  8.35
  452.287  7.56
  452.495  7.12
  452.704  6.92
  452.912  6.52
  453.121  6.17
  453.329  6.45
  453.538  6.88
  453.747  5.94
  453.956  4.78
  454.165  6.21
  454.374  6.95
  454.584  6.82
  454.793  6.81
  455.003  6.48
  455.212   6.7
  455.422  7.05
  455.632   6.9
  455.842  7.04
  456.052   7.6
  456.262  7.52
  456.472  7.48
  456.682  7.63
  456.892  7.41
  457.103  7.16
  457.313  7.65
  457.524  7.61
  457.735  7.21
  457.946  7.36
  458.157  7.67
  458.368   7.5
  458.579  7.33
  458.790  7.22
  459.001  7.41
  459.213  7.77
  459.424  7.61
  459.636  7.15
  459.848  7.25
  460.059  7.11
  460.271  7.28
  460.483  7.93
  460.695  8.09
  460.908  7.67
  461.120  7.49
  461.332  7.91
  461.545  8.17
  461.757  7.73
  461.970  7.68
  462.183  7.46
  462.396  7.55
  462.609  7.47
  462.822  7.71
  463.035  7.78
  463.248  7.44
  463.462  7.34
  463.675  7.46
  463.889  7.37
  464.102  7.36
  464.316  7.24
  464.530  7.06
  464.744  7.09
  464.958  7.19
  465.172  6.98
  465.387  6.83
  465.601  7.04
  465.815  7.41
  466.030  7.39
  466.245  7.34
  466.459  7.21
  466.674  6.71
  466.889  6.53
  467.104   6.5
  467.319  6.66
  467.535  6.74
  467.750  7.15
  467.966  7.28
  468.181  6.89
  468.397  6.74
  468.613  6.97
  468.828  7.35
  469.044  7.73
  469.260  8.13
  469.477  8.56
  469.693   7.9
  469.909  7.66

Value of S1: 0.23 nm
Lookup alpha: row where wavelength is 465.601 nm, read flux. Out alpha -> 7.04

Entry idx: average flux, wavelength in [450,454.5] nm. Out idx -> 7.03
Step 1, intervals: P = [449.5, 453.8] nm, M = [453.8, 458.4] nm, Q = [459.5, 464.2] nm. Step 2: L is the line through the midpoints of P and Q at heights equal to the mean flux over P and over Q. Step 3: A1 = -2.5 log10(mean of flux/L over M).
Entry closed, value 0.047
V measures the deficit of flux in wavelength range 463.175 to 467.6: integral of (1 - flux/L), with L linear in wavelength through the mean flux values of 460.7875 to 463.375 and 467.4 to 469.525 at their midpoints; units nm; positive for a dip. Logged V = 0.23 nm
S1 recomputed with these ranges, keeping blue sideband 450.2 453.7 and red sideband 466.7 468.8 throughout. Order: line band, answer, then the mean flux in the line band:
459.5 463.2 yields -0.32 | 7.61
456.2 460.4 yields -0.20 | 7.42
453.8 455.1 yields 0.16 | 6.32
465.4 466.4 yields -0.05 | 7.25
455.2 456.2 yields 0.01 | 7.11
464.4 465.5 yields -0.02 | 7.03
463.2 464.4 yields -0.07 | 7.37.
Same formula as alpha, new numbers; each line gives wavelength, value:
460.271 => 7.28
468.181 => 6.89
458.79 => 7.22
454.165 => 6.21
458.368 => 7.5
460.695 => 8.09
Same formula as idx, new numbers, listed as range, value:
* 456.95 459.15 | 7.42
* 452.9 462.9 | 7.23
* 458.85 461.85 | 7.61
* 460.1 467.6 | 7.34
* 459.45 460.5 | 7.32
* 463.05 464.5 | 7.38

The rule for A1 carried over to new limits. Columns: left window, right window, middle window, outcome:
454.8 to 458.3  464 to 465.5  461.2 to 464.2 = -0.067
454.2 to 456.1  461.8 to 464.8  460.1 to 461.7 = -0.070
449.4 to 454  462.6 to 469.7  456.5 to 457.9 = -0.043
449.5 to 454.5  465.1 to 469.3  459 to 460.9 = -0.071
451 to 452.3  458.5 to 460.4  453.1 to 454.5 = 0.238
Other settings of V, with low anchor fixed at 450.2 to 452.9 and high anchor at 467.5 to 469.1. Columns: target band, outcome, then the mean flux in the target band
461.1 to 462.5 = -0.09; 7.73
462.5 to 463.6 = -0.05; 7.55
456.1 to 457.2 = -0.01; 7.45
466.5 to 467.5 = 0.07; 6.65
